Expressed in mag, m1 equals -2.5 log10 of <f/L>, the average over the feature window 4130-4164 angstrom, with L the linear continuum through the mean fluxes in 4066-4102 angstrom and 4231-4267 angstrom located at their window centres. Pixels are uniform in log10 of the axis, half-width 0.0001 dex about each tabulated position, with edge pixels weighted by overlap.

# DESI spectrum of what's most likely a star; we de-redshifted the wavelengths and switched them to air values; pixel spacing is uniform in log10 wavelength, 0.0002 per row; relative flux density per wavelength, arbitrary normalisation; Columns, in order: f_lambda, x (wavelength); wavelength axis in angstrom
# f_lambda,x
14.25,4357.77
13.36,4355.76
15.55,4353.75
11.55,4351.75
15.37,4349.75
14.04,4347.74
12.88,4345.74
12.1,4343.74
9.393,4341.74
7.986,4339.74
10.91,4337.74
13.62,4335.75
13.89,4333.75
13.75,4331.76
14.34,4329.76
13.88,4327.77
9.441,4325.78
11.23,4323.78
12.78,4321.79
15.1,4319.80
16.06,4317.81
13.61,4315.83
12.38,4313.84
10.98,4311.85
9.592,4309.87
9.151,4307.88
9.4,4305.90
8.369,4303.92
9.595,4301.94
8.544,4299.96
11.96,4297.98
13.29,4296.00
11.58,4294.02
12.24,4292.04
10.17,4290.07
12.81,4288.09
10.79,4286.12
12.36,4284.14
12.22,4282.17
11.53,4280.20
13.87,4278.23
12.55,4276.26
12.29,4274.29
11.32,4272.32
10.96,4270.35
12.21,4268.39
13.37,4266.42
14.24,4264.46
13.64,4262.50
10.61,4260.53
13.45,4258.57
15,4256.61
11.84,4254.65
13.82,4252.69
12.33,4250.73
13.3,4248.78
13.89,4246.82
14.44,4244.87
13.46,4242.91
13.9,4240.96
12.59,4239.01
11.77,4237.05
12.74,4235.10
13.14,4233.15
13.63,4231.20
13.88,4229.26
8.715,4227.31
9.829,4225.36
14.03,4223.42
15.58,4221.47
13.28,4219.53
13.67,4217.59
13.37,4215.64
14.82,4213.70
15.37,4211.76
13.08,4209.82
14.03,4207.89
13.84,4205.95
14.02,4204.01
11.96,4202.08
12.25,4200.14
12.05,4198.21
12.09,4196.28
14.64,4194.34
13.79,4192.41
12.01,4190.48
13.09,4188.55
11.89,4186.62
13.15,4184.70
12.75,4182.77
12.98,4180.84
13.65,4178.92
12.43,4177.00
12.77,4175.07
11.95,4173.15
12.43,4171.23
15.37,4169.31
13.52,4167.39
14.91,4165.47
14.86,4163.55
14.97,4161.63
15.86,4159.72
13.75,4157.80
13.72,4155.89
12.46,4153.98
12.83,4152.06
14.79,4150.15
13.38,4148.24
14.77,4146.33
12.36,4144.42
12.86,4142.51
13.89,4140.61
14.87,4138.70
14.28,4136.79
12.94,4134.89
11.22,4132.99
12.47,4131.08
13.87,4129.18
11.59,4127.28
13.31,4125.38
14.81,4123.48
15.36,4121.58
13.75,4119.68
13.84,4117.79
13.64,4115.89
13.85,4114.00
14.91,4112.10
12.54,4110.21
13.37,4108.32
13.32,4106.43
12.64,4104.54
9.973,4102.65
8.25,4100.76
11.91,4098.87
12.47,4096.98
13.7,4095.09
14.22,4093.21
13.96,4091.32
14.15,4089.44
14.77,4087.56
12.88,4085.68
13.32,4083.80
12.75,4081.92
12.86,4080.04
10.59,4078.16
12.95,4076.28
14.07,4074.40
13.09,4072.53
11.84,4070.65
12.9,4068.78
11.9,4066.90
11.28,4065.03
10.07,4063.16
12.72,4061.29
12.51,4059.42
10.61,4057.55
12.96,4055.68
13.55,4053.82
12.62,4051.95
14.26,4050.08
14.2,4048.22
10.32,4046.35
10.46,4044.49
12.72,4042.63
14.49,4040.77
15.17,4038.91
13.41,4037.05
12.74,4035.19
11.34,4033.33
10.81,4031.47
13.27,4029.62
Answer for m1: -0.06 mag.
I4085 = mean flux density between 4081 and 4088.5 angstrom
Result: 13.4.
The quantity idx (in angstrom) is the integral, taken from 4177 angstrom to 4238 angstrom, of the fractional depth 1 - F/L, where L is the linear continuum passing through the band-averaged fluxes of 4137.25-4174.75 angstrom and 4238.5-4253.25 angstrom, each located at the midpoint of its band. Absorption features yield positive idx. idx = 2.63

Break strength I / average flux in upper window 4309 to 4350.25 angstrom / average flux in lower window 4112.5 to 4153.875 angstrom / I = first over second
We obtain 0.92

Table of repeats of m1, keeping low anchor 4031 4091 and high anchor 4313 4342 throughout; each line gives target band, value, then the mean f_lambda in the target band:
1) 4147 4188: -0.074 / 13.5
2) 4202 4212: -0.092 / 13.8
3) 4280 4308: 0.154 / 11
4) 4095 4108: 0.086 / 11.7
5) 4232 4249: -0.050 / 13.2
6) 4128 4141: -0.054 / 13.3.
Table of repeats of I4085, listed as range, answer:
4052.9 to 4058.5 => 12.4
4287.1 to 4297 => 12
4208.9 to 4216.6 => 14.2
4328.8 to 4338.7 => 13.3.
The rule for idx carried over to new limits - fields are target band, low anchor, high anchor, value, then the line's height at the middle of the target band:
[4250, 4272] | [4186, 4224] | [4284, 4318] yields -1.3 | 12.1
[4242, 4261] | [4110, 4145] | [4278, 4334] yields -1.4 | 12.4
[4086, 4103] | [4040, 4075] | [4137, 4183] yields 0.2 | 12.9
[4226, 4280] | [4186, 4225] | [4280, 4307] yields -3.1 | 12.1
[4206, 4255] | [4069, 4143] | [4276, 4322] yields -4.3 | 12.2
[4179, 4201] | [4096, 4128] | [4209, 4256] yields 0.5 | 13.1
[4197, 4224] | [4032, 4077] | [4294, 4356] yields -3.0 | 12.3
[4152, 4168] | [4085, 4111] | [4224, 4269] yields -1.7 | 12.8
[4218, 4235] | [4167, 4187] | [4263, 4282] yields -0.1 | 12.7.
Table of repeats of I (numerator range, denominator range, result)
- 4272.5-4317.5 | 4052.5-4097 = 0.89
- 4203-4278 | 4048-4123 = 1.02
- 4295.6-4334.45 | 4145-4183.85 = 0.86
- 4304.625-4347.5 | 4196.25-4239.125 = 0.92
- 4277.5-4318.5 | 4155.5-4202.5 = 0.86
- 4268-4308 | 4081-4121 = 0.87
